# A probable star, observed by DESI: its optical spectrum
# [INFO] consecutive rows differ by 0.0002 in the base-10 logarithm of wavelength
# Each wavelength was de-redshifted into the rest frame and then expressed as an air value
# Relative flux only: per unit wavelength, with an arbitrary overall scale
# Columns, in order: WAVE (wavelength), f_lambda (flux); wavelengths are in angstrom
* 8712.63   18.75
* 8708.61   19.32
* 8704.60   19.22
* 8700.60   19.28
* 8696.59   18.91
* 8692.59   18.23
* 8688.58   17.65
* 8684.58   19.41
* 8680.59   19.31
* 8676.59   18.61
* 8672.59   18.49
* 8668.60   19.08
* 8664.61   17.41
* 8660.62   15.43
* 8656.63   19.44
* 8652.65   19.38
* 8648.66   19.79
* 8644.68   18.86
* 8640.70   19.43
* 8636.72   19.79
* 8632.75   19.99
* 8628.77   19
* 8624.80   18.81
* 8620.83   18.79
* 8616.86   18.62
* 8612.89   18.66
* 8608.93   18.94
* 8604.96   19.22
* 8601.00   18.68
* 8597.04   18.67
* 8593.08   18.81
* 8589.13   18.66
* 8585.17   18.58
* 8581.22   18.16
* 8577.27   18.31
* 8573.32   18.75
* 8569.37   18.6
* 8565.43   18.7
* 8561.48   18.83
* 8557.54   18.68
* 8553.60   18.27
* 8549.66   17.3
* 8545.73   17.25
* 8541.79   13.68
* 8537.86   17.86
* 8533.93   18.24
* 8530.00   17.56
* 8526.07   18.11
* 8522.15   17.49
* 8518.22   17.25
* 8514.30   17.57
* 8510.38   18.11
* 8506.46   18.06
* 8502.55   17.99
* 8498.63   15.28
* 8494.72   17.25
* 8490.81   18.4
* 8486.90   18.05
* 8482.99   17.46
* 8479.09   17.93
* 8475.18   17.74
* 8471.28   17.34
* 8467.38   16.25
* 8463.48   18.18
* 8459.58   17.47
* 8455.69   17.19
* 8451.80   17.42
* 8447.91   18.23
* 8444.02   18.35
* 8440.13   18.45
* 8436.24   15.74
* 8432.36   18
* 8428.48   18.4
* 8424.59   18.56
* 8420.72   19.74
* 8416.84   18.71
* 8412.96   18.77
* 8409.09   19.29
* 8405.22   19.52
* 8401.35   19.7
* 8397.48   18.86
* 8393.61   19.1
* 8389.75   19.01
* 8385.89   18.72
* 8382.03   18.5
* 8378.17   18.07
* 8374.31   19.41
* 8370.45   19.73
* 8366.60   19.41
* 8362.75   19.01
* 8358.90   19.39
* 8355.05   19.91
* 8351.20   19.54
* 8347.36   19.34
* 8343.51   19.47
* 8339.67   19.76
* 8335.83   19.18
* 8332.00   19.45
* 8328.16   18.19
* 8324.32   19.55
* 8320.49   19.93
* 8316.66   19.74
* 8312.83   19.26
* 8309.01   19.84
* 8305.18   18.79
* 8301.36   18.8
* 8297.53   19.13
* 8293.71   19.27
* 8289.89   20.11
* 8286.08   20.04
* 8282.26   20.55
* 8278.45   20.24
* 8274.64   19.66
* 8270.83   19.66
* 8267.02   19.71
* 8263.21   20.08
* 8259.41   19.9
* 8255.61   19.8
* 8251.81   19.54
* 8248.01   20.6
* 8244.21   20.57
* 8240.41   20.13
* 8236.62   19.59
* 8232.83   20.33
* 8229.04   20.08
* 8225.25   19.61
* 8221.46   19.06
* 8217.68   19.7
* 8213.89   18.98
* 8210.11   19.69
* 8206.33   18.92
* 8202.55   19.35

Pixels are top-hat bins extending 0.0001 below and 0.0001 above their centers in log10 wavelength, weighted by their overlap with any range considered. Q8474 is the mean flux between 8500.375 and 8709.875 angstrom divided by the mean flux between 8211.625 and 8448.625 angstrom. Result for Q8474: 0.95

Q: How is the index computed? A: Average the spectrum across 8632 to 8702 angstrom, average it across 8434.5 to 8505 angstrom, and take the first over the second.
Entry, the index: 1.07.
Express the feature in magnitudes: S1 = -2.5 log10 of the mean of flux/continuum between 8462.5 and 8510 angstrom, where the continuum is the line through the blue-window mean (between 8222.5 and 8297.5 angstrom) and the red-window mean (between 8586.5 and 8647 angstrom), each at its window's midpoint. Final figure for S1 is 0.11 mag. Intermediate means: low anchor 19.9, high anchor 19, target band 17.5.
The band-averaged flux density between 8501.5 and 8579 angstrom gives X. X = 17.8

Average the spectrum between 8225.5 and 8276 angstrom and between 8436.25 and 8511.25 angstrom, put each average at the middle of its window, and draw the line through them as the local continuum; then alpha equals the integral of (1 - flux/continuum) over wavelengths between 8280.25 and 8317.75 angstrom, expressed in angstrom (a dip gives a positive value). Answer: -0.2 angstrom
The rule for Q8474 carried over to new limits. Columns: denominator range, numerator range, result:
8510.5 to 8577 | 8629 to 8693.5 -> 1.06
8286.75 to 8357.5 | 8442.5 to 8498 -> 0.91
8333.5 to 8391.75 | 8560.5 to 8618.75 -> 0.97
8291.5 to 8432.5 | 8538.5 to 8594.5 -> 0.94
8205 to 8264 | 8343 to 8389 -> 0.97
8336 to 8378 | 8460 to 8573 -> 0.91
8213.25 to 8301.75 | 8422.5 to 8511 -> 0.89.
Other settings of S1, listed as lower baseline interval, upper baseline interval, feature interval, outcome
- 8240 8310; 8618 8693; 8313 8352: 0.01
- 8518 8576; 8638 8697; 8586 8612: -0.04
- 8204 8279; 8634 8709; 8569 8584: 0.03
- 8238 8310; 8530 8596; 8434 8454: 0.07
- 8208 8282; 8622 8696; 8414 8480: 0.09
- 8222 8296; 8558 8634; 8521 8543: 0.10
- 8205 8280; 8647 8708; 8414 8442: 0.06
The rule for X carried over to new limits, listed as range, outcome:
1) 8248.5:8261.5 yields 19.9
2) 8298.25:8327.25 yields 19.4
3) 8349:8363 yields 19.5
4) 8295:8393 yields 19.2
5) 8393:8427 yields 19.1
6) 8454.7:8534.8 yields 17.6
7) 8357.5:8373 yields 19.4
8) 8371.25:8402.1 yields 18.9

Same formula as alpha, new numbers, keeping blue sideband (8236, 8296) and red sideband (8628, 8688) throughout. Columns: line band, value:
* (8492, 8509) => 1.83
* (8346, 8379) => 0.58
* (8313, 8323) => 0.05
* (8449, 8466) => 1.64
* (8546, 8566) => 0.95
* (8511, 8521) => 0.91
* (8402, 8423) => 0.36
